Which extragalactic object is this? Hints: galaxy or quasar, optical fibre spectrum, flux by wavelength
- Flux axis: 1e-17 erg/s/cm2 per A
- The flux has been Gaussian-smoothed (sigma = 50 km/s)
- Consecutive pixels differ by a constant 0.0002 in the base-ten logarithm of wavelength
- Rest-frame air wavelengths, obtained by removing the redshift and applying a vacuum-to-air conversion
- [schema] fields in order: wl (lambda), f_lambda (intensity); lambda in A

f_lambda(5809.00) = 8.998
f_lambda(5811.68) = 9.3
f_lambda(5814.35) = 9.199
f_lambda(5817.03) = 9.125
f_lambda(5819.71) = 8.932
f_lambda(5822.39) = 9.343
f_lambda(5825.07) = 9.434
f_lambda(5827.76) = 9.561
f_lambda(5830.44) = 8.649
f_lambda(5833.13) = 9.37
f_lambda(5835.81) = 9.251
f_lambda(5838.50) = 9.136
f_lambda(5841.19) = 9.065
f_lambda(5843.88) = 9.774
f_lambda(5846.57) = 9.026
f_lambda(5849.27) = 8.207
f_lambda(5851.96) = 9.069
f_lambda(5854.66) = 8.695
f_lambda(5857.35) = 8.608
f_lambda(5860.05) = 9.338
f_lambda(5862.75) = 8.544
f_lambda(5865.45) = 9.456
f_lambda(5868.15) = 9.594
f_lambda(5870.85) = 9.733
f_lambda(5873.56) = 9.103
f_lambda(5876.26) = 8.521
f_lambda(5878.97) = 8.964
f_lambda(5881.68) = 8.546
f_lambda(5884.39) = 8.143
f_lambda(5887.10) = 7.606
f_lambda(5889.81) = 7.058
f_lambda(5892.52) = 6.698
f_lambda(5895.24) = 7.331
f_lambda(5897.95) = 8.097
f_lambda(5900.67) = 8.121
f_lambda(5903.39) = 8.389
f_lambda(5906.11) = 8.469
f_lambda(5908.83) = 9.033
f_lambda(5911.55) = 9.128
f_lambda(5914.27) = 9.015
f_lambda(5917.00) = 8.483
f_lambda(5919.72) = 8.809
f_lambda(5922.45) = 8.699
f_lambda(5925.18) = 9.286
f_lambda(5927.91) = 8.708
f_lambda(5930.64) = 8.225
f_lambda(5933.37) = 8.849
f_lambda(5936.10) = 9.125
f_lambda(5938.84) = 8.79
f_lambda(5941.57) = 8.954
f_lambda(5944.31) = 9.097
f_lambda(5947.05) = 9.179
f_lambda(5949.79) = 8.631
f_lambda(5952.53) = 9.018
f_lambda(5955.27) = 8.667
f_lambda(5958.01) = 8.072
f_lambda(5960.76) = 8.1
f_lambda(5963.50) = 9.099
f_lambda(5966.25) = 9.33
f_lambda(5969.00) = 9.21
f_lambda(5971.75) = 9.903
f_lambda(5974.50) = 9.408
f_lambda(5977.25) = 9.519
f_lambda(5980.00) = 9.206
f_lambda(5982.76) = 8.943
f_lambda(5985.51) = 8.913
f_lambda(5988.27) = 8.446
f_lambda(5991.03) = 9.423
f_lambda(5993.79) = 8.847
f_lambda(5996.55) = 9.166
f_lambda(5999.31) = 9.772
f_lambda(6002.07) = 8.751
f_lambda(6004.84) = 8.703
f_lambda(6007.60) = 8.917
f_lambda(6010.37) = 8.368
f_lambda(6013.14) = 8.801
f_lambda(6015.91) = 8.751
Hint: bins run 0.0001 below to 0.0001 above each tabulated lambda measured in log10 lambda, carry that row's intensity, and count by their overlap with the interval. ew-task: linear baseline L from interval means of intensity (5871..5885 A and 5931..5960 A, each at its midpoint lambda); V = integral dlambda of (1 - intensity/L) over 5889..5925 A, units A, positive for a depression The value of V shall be 1.9 A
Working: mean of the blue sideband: 8.77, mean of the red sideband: 8.8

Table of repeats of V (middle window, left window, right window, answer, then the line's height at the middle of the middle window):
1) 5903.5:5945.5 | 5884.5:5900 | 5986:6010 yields -4.9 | 7.92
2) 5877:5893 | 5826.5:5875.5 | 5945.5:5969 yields 1.9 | 9.01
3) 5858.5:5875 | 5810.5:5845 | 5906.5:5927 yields -0.4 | 9.09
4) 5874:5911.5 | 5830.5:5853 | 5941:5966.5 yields 3.4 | 8.95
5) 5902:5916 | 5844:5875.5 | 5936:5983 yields 0.4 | 9.03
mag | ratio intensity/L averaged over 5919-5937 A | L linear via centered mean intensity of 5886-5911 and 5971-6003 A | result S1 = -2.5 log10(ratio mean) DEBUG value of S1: -0.06 mag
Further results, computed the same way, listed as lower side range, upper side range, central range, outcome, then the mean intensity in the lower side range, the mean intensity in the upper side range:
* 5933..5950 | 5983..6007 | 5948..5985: 0.00 mag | 8.97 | 9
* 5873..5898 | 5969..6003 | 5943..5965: 0.01 mag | 7.97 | 9.2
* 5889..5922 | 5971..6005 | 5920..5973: -0.02 mag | 8.25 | 9.16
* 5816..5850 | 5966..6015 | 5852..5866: 0.03 mag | 9.16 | 9.08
